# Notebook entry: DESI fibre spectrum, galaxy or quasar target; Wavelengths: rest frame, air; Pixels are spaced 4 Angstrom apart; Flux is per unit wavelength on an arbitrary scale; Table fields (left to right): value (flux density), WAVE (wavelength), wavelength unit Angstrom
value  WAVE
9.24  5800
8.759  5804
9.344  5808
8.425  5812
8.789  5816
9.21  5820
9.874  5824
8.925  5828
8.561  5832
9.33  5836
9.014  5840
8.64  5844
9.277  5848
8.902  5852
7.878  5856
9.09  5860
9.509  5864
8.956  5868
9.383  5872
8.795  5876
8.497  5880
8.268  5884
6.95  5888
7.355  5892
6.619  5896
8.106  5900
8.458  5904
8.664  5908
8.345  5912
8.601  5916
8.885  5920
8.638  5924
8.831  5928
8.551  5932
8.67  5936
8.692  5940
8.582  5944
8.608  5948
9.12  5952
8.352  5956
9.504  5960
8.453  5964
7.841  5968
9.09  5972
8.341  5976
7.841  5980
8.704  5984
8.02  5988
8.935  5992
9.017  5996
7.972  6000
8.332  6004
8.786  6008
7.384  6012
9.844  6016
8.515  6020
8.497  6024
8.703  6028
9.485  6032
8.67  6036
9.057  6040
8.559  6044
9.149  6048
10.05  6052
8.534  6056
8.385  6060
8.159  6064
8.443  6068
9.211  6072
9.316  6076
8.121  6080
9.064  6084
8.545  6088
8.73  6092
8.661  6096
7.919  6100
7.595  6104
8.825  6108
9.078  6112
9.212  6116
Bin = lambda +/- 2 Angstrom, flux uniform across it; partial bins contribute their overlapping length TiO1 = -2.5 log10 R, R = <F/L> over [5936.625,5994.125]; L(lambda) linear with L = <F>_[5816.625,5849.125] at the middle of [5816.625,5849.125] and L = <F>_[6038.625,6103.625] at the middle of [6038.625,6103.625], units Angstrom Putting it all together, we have 0.04 mag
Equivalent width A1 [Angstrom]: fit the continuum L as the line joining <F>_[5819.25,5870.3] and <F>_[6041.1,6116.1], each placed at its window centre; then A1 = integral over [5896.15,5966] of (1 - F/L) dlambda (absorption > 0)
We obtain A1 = 2.4 Angstrom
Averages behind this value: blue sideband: 9.01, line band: 8.6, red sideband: 8.7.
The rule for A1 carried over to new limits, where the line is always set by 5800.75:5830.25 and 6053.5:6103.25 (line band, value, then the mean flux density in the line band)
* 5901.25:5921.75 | 0.7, 8.57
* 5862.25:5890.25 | 1.1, 8.6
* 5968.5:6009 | 1.2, 8.47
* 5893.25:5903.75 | 1.6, 7.54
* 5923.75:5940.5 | 0.3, 8.68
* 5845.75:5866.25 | 0.1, 8.93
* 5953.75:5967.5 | 0.2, 8.67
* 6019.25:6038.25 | -0.3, 8.79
